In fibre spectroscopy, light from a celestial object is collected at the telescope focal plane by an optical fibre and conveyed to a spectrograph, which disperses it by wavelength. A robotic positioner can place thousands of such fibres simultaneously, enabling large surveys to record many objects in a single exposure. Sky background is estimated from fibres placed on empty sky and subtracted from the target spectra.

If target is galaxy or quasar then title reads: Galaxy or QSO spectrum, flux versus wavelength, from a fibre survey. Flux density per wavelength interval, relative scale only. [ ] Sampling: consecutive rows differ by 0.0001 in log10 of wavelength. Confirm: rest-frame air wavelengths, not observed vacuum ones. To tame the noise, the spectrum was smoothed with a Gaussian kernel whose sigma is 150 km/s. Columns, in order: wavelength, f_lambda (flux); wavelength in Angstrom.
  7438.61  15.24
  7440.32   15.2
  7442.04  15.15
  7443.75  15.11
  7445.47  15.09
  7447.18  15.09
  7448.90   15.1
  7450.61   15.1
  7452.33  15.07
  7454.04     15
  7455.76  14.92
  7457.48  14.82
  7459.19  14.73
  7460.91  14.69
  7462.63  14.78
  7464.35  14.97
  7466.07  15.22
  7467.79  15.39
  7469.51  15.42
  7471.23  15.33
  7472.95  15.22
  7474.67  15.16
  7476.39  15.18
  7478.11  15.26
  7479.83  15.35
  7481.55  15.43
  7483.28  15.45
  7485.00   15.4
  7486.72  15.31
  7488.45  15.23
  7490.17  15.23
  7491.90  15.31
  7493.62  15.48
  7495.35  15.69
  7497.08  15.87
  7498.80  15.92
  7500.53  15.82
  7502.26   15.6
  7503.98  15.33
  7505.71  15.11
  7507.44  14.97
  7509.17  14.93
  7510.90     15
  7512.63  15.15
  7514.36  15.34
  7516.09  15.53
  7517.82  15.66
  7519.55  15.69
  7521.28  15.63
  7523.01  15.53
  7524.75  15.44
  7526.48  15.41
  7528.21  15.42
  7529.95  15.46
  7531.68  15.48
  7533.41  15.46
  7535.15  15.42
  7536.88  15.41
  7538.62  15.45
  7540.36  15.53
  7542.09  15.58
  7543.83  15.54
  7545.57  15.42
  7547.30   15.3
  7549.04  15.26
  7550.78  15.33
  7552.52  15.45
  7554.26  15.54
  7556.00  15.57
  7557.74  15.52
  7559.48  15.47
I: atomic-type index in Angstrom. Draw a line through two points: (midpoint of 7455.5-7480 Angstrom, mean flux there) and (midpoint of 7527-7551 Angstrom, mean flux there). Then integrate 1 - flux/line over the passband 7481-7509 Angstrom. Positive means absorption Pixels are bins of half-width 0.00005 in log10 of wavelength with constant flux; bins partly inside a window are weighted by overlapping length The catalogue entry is -0.4 Angstrom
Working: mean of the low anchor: 15.1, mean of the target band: 15.4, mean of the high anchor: 15.4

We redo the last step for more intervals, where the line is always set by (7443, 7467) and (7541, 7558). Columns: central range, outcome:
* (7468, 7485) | -0.27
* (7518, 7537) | -0.19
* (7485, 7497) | -0.20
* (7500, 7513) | 0.01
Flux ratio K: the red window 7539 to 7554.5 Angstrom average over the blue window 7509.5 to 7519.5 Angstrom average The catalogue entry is 1.01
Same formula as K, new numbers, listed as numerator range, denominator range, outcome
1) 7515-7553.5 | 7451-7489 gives 1.02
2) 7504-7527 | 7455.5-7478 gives 1.02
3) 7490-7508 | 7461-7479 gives 1.02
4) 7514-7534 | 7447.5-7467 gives 1.04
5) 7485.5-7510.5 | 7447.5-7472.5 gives 1.02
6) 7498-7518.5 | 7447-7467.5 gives 1.03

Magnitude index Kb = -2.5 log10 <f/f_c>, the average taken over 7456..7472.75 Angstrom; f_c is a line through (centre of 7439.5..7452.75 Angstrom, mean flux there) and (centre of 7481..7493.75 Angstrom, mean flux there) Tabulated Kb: 0.01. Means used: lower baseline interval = 15.1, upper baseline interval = 15.3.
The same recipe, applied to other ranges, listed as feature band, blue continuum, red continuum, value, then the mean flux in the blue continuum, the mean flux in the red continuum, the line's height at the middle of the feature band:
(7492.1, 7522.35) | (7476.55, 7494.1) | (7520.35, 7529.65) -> 0.00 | 15.3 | 15.5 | 15.4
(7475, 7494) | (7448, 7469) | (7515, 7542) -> -0.01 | 15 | 15.5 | 15.2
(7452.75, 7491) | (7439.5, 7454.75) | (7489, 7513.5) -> 0.00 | 15.1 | 15.4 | 15.2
